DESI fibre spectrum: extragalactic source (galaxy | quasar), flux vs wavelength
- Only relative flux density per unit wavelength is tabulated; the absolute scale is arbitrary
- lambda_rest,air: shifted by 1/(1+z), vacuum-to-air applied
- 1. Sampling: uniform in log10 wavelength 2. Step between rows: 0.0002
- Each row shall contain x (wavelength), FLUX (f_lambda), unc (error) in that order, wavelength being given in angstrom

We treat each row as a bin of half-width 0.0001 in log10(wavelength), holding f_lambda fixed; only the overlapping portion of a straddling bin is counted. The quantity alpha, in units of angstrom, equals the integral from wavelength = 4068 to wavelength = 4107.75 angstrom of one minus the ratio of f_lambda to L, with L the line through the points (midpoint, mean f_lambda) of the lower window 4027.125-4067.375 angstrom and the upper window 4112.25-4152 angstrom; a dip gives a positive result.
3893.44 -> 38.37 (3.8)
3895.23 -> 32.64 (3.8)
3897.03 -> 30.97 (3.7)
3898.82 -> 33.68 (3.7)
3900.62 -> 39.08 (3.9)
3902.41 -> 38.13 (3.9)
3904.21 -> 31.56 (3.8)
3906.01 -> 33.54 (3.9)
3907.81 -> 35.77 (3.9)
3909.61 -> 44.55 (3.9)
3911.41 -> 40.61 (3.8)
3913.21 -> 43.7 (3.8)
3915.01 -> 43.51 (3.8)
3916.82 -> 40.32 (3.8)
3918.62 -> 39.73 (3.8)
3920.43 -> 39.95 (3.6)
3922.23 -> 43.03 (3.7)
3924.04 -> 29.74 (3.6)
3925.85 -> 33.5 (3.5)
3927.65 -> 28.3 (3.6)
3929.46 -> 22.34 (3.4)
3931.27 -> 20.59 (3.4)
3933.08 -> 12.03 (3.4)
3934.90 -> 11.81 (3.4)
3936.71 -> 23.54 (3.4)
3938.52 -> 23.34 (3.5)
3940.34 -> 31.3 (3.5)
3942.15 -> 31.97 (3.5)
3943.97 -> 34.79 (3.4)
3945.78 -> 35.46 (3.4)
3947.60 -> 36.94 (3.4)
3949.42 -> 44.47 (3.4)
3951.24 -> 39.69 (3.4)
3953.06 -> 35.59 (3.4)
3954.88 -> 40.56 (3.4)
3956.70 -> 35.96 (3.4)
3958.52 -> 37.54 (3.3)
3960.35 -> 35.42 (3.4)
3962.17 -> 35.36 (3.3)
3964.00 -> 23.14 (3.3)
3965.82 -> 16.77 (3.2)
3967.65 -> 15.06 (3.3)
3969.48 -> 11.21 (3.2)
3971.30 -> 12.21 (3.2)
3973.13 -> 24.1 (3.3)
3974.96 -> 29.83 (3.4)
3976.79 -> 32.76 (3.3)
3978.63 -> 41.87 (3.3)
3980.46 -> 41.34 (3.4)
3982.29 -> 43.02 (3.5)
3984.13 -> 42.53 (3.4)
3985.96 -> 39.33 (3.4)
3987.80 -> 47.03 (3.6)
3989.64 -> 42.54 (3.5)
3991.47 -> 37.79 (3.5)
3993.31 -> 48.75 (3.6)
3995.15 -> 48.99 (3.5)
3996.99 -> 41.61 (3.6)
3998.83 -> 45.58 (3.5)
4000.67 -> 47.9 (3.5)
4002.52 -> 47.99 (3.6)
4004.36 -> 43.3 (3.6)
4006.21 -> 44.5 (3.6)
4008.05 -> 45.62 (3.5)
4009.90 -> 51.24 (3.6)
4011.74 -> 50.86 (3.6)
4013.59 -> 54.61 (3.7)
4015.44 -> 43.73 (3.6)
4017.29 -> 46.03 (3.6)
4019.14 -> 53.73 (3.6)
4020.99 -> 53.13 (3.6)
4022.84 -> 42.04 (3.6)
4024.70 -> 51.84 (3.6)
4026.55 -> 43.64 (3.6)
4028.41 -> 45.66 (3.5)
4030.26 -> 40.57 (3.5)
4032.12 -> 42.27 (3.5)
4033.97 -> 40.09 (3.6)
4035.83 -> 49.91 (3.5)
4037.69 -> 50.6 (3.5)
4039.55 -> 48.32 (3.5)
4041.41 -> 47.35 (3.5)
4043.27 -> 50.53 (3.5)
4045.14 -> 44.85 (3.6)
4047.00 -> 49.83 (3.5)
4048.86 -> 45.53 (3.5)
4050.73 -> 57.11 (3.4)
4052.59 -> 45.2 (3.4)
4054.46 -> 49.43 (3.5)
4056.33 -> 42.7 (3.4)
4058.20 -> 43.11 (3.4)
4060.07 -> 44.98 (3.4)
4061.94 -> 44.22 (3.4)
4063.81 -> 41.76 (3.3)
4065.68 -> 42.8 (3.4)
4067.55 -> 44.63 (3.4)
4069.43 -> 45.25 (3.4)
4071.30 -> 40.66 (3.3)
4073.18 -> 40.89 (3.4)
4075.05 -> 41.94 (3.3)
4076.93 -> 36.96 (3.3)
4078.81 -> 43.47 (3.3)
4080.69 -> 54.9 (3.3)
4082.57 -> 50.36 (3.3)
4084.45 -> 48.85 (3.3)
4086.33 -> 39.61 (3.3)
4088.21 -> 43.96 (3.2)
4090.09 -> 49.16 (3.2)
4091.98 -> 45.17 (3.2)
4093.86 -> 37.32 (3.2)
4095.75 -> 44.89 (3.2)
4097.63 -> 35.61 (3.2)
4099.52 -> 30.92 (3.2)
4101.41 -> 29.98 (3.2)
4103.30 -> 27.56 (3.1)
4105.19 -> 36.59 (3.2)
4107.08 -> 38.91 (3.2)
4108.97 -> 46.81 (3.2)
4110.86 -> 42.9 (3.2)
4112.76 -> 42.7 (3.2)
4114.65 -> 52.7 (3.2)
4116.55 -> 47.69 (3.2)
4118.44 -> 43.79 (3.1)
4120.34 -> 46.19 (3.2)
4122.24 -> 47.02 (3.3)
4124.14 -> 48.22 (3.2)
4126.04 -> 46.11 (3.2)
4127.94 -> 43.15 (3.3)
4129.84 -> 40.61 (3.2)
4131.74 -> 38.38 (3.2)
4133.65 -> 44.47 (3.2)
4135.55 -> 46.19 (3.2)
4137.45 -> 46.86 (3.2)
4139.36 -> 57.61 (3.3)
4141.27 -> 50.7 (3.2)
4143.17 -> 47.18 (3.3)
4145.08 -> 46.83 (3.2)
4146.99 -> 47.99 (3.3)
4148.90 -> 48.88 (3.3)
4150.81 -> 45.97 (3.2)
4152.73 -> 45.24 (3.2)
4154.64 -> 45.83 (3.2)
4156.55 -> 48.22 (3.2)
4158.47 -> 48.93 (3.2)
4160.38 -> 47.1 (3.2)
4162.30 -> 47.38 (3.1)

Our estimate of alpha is 4.4 angstrom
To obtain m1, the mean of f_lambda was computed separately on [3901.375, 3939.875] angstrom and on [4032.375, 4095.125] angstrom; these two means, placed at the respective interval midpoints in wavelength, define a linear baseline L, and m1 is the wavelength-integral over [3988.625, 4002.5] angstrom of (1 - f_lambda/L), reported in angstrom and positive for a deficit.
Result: -2.0 angstrom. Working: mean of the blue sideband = 32.4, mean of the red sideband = 45.5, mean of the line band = 45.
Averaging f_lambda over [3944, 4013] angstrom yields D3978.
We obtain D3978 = 37.7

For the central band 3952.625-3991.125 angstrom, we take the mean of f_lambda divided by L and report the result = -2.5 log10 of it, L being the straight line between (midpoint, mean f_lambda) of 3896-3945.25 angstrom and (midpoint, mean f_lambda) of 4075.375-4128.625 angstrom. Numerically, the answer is 0.10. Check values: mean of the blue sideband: 32.7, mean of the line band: 32.6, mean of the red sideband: 42.9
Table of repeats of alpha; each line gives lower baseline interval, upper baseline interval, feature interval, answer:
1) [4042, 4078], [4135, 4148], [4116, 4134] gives 1.4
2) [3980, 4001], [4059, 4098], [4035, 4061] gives -2.4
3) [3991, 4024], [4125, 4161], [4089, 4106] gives 3.4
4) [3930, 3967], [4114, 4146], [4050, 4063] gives -2.1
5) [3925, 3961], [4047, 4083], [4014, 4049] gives -5.0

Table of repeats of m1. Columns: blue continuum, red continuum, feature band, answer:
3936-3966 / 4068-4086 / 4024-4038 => -1.62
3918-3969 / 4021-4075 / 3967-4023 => -4.13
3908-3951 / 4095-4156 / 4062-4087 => -1.81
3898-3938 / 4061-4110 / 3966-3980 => 4.62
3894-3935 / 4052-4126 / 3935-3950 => 1.72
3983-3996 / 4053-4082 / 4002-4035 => -2.14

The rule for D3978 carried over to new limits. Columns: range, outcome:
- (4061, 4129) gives 42.9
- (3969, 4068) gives 43.9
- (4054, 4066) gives 44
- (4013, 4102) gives 45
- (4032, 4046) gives 47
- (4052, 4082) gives 44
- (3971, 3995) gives 38.2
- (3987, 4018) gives 46.4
